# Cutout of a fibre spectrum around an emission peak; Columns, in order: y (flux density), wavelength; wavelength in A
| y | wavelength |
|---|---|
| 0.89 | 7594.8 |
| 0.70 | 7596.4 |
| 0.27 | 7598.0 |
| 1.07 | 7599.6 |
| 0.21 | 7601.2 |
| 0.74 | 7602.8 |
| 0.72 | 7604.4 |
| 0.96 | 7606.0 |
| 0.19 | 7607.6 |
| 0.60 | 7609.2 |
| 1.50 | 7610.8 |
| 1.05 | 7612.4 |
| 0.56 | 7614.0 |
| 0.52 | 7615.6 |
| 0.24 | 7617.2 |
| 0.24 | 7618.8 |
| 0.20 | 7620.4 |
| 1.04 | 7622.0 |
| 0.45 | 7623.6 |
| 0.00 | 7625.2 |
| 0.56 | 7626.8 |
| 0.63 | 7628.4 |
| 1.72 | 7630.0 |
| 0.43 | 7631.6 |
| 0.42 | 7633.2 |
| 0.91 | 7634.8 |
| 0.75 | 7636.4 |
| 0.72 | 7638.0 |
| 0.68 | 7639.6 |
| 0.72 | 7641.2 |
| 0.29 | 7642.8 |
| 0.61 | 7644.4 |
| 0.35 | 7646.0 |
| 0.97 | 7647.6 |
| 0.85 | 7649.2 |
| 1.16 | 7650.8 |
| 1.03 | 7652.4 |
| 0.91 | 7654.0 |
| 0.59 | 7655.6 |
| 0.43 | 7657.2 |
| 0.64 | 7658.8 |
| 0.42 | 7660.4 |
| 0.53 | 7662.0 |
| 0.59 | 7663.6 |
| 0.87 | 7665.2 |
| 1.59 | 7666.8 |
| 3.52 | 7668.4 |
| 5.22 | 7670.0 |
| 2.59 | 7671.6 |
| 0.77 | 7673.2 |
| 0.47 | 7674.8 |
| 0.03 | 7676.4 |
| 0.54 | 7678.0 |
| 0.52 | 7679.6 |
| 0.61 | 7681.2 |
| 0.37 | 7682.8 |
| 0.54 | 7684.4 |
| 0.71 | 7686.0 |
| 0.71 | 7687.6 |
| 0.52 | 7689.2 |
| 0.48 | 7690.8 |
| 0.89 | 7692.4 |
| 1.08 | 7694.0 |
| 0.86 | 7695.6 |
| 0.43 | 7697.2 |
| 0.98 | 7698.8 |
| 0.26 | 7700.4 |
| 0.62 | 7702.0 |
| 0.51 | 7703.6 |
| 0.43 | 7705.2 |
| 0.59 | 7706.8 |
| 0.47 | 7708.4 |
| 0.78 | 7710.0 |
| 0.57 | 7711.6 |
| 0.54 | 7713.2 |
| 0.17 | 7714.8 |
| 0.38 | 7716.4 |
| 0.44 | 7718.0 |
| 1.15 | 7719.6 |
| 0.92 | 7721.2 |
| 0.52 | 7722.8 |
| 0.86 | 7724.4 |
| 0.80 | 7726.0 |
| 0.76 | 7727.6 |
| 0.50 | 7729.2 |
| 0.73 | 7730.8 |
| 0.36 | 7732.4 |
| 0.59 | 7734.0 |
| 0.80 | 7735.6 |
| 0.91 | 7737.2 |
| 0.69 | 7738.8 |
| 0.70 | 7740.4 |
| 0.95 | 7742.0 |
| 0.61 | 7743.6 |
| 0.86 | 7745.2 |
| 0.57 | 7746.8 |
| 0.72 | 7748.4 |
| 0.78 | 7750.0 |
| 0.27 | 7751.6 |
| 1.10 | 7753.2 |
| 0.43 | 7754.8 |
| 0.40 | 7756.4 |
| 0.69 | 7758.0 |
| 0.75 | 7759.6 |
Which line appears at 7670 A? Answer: H-alpha 6563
